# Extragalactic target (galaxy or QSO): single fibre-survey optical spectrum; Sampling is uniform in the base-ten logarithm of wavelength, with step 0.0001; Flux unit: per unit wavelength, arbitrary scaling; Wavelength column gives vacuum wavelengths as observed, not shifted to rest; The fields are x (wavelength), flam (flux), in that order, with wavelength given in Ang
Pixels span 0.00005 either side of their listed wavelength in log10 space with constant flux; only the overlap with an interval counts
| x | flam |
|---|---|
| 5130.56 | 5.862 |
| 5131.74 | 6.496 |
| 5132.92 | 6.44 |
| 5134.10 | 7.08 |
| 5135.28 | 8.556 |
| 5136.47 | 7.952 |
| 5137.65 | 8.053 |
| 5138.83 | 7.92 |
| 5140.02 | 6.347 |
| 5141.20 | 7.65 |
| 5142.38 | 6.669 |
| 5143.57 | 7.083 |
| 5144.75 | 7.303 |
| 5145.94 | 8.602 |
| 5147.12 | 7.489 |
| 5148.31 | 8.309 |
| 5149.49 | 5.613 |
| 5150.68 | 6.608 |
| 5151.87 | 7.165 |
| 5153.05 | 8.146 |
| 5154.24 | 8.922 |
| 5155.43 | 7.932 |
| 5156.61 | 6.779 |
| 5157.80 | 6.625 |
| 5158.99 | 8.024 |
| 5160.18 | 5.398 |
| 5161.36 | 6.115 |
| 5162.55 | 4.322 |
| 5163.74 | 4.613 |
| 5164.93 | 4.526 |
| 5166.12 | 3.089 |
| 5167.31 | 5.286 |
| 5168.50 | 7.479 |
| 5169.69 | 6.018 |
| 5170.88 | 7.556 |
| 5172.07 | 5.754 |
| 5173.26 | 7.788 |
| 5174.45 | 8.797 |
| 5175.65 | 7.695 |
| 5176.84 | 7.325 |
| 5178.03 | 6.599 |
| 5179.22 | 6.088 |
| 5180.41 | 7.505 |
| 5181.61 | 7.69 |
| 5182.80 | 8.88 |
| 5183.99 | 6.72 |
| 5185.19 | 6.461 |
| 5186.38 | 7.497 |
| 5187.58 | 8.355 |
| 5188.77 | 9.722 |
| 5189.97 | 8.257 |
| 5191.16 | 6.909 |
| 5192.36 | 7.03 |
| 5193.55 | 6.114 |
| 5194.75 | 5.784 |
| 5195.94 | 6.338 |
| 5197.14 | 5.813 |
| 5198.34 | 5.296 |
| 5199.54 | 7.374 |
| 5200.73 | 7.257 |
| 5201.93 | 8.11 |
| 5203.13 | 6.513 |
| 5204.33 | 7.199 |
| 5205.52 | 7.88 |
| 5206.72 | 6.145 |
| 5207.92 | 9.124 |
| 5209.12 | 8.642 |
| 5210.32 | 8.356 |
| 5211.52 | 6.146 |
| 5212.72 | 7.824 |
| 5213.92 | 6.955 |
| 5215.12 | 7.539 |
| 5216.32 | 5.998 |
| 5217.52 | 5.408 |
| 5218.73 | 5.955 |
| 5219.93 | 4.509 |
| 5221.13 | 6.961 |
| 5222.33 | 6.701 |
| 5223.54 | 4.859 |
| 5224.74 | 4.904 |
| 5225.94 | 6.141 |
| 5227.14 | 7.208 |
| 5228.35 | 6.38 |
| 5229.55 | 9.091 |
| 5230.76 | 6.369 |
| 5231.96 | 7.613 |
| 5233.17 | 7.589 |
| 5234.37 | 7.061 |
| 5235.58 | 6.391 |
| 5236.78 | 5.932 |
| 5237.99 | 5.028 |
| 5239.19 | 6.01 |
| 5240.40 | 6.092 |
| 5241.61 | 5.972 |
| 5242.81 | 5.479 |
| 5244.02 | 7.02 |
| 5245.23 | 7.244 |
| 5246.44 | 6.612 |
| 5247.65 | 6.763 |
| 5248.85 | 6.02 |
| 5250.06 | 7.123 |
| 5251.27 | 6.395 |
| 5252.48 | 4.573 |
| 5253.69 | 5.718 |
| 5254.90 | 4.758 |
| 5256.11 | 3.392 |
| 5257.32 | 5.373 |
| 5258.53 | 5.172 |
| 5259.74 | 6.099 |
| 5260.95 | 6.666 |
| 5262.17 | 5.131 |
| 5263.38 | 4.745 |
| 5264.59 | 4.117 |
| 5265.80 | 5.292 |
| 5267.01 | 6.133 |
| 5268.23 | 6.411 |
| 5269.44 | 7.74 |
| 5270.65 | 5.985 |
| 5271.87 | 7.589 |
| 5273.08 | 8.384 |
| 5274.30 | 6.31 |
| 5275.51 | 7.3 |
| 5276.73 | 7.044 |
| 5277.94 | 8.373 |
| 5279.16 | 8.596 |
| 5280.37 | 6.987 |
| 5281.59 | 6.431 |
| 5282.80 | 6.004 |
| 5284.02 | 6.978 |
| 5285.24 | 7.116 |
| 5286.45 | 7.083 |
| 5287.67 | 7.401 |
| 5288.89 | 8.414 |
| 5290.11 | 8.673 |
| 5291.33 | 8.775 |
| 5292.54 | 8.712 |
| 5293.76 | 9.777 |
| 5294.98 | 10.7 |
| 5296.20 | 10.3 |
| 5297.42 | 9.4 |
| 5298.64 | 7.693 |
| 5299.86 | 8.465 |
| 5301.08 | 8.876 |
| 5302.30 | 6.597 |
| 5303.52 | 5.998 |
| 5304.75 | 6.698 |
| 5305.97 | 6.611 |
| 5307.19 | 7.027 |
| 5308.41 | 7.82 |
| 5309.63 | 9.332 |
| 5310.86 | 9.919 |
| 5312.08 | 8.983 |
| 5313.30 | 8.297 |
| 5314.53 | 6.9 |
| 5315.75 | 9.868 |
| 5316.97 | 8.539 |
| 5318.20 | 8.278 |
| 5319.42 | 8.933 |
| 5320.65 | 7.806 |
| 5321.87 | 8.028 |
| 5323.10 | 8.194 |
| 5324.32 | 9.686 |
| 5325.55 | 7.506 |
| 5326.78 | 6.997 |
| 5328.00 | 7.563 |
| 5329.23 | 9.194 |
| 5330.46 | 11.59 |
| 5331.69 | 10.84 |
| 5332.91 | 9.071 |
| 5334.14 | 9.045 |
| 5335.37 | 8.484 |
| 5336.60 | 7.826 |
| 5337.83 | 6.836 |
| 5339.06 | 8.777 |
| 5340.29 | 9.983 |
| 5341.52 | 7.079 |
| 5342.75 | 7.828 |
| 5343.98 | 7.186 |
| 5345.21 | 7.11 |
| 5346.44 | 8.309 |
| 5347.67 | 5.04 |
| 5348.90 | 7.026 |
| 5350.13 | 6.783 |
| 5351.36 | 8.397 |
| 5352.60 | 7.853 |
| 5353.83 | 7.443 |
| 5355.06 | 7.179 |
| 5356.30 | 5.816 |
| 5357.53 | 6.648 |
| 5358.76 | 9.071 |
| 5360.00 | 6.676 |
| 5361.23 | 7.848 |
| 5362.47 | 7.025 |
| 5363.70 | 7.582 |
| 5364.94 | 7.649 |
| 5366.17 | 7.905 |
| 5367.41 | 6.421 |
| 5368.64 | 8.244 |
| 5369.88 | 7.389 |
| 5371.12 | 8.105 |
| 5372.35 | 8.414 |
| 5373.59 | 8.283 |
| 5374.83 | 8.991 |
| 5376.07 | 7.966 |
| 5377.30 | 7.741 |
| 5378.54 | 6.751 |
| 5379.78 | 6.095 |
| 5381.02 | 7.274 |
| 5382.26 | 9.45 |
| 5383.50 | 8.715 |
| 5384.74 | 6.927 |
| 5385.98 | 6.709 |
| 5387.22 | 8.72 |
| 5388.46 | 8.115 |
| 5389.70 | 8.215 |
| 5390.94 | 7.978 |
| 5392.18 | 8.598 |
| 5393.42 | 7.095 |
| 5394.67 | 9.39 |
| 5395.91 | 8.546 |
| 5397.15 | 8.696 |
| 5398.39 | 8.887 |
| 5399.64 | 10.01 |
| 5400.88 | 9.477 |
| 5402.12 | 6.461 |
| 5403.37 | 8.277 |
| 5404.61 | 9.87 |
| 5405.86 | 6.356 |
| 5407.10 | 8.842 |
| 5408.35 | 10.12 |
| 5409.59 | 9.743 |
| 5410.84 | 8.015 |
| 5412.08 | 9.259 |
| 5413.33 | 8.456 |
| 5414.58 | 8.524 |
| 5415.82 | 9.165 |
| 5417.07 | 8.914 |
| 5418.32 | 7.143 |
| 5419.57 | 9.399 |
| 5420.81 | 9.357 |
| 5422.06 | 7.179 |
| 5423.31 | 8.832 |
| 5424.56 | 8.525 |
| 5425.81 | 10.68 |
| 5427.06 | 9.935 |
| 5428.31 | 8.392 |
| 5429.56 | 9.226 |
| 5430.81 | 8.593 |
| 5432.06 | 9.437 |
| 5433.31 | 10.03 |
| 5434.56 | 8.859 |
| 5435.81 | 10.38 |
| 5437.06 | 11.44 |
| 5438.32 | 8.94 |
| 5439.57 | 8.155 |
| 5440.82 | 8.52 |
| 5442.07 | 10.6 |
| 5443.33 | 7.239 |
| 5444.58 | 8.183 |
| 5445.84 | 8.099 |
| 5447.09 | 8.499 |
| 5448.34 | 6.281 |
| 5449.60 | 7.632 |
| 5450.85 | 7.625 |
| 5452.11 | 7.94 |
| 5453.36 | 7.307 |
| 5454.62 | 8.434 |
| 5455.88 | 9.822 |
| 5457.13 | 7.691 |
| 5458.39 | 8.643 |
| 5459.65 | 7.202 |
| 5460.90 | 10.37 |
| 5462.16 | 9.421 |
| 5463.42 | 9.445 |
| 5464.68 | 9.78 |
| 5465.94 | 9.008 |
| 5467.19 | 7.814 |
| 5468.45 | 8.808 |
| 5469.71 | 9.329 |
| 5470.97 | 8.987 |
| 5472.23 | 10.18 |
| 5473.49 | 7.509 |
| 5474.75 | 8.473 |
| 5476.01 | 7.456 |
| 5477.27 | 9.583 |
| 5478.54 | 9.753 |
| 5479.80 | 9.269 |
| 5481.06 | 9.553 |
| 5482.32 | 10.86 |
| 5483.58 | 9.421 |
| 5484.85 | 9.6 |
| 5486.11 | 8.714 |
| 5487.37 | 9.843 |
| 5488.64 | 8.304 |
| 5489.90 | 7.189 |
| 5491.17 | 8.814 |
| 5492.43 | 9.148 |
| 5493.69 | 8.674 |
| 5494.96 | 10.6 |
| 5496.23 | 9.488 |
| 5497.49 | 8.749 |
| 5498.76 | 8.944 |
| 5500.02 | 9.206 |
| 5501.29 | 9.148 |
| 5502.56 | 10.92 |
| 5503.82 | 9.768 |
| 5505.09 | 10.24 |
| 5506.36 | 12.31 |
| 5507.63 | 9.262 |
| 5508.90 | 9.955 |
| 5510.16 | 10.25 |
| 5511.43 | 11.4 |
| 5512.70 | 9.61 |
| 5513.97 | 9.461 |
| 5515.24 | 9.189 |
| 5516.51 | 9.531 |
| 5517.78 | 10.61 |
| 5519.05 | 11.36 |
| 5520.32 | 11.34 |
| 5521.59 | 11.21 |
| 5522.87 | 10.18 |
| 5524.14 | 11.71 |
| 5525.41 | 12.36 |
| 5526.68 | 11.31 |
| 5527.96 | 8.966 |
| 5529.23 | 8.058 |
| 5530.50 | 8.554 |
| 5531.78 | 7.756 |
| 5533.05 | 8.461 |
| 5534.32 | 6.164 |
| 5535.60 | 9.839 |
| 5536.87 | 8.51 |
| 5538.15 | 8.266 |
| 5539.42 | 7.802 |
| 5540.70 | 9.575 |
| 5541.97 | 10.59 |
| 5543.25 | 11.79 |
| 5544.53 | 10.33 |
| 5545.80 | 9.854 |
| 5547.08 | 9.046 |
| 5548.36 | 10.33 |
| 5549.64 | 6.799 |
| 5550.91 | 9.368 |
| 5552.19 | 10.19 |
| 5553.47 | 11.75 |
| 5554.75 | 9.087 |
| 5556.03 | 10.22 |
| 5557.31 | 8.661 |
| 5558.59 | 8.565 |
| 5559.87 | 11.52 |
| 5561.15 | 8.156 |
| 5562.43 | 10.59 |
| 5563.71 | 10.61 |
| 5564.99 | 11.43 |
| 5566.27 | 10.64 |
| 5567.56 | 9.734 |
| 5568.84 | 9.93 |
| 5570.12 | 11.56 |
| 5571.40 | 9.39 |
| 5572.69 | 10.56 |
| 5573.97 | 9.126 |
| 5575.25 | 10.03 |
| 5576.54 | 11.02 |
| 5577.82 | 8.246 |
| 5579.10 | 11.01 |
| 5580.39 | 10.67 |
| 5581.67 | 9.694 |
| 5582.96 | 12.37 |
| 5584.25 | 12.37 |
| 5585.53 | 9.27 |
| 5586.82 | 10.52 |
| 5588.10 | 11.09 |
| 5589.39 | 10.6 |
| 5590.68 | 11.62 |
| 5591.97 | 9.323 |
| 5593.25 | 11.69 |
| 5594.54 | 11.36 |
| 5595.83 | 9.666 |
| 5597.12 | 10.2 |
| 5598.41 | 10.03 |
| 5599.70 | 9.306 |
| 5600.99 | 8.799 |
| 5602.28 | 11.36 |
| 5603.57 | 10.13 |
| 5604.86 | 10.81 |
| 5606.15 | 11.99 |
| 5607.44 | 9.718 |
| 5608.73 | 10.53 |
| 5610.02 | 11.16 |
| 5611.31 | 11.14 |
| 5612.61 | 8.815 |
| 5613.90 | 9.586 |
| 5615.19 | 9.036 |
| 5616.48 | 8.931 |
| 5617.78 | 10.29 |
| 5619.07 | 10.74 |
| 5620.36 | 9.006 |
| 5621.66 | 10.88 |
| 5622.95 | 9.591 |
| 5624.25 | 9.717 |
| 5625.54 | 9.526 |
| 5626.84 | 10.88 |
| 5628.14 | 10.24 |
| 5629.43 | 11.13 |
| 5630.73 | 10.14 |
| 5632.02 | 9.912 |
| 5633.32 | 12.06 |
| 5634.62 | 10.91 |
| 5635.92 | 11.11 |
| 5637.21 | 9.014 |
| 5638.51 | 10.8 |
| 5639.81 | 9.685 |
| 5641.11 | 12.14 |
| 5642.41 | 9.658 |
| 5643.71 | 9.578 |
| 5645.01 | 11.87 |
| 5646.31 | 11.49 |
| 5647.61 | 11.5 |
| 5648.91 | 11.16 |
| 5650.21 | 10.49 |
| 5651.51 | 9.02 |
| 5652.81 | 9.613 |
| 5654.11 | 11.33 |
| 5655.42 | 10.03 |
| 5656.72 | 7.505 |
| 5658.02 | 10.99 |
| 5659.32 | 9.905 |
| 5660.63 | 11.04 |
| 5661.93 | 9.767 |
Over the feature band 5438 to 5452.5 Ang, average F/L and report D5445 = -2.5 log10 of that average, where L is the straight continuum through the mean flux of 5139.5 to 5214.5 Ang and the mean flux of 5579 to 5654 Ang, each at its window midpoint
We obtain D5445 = 0.12 mag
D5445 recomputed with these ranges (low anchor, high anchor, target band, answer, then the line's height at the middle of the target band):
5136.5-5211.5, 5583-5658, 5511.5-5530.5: -0.08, 9.63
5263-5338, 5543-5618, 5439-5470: 0.09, 9.17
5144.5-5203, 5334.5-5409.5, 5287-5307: -0.10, 7.52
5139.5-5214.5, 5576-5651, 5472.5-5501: 0.04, 9.44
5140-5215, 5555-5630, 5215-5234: 0.15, 7.38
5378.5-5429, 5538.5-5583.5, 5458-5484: 0.00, 9.13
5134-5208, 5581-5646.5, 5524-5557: 0.05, 9.85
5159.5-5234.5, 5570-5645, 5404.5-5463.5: 0.01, 8.83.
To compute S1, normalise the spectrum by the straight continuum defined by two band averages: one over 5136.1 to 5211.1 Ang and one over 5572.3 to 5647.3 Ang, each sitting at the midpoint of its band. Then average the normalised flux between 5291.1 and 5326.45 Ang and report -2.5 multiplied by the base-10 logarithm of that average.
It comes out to -0.04 mag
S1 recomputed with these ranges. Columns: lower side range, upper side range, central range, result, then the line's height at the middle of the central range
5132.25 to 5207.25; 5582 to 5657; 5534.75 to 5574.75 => 0.01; 9.91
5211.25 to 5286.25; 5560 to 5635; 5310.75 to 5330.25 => -0.18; 7.17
